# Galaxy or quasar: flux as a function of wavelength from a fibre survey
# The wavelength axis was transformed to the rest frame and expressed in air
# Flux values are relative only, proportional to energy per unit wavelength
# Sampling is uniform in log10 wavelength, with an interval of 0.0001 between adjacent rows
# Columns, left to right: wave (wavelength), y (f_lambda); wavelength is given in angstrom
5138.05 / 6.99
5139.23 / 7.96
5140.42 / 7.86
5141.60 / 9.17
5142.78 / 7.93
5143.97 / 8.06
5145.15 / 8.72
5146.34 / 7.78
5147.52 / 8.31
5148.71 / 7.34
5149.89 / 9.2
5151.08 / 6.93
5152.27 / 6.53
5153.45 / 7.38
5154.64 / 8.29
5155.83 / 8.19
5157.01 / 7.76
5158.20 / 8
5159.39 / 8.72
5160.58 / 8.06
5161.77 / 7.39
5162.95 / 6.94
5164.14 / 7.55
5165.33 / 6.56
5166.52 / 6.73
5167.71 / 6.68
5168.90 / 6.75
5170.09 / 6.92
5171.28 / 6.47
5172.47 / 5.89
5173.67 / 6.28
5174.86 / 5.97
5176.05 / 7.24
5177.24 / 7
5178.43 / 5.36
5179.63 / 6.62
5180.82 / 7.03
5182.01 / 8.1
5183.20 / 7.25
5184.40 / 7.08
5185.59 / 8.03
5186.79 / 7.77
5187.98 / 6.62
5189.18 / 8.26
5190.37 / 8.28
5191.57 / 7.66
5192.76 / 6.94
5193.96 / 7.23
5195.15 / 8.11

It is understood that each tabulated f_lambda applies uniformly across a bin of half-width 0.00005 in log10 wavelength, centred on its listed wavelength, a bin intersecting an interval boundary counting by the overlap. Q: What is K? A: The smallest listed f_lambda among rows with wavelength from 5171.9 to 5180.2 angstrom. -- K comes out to 5.36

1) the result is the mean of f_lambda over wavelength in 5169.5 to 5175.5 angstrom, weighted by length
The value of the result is 6.31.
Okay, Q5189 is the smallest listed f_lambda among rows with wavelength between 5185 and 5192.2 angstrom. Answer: 6.62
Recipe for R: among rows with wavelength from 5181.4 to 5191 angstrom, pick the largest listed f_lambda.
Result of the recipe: 8.28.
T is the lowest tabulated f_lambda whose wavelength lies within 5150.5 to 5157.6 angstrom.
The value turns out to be 6.53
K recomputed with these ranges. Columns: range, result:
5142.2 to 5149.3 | 7.34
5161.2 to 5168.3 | 6.56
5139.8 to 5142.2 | 7.86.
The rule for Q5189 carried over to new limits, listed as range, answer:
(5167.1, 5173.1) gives 5.89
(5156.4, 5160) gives 7.76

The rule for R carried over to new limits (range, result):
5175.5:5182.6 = 8.1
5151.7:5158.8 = 8.29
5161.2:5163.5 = 7.39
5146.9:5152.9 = 9.2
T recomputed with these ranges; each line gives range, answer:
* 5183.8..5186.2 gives 7.08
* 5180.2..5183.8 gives 7.03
